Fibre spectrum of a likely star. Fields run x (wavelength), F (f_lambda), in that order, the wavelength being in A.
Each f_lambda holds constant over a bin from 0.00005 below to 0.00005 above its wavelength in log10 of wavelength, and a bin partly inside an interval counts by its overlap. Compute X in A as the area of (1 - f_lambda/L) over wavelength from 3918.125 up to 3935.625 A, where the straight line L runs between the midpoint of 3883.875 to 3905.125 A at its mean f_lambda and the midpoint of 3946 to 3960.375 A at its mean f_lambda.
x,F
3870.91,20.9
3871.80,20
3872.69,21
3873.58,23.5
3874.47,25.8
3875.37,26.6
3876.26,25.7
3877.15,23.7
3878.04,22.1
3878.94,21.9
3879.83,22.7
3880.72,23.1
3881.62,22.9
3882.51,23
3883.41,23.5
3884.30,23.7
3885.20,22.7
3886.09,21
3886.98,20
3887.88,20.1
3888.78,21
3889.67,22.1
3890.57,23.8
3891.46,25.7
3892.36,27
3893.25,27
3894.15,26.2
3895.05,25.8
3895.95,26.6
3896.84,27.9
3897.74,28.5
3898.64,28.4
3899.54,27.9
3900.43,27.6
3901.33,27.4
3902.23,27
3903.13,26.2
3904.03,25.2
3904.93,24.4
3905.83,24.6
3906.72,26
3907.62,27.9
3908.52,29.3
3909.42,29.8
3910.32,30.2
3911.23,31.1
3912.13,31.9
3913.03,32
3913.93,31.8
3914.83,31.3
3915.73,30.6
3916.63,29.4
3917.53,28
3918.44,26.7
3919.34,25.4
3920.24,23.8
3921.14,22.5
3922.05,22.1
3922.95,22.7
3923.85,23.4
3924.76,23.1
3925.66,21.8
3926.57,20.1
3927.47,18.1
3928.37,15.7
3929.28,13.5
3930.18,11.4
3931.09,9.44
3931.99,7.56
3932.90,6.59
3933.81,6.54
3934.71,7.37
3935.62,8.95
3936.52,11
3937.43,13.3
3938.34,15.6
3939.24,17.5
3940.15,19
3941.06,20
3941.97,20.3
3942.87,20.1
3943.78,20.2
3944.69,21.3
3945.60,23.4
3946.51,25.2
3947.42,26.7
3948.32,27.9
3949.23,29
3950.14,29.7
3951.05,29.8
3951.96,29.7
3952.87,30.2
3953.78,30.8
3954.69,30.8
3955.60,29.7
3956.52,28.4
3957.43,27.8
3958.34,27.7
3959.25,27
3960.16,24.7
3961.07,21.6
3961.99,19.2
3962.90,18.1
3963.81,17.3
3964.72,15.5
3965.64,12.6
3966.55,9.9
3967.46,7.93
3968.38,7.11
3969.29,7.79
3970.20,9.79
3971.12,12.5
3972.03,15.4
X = 6.5 A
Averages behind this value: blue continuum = 25.1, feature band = 17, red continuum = 28.5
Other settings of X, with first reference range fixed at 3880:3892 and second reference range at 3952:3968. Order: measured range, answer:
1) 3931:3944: 5.15 A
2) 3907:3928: -3.84 A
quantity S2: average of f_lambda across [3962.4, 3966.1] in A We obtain 15.9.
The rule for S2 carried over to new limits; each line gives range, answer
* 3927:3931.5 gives 13.7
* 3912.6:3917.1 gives 31.1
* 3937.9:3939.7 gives 16.6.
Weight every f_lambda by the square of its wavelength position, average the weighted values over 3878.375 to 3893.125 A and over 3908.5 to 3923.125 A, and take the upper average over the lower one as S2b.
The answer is 1.3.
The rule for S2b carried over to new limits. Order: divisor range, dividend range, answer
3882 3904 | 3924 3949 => 0.69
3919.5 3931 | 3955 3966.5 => 1.15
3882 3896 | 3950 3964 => 1.16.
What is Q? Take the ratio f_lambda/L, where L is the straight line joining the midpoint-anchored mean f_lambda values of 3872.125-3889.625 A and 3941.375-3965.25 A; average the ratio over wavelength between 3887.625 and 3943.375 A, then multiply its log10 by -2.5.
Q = 0.053 mag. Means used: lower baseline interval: 22.8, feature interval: 22.6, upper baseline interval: 25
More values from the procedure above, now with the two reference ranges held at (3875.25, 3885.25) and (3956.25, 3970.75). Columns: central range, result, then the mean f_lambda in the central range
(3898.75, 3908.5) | -0.221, 26.6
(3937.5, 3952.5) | -0.235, 23.3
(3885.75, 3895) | -0.041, 23.5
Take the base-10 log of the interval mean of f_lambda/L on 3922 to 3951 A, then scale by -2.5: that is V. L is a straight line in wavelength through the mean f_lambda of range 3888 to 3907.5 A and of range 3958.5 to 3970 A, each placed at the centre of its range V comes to 0.09 mag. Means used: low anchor 26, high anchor 15.9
